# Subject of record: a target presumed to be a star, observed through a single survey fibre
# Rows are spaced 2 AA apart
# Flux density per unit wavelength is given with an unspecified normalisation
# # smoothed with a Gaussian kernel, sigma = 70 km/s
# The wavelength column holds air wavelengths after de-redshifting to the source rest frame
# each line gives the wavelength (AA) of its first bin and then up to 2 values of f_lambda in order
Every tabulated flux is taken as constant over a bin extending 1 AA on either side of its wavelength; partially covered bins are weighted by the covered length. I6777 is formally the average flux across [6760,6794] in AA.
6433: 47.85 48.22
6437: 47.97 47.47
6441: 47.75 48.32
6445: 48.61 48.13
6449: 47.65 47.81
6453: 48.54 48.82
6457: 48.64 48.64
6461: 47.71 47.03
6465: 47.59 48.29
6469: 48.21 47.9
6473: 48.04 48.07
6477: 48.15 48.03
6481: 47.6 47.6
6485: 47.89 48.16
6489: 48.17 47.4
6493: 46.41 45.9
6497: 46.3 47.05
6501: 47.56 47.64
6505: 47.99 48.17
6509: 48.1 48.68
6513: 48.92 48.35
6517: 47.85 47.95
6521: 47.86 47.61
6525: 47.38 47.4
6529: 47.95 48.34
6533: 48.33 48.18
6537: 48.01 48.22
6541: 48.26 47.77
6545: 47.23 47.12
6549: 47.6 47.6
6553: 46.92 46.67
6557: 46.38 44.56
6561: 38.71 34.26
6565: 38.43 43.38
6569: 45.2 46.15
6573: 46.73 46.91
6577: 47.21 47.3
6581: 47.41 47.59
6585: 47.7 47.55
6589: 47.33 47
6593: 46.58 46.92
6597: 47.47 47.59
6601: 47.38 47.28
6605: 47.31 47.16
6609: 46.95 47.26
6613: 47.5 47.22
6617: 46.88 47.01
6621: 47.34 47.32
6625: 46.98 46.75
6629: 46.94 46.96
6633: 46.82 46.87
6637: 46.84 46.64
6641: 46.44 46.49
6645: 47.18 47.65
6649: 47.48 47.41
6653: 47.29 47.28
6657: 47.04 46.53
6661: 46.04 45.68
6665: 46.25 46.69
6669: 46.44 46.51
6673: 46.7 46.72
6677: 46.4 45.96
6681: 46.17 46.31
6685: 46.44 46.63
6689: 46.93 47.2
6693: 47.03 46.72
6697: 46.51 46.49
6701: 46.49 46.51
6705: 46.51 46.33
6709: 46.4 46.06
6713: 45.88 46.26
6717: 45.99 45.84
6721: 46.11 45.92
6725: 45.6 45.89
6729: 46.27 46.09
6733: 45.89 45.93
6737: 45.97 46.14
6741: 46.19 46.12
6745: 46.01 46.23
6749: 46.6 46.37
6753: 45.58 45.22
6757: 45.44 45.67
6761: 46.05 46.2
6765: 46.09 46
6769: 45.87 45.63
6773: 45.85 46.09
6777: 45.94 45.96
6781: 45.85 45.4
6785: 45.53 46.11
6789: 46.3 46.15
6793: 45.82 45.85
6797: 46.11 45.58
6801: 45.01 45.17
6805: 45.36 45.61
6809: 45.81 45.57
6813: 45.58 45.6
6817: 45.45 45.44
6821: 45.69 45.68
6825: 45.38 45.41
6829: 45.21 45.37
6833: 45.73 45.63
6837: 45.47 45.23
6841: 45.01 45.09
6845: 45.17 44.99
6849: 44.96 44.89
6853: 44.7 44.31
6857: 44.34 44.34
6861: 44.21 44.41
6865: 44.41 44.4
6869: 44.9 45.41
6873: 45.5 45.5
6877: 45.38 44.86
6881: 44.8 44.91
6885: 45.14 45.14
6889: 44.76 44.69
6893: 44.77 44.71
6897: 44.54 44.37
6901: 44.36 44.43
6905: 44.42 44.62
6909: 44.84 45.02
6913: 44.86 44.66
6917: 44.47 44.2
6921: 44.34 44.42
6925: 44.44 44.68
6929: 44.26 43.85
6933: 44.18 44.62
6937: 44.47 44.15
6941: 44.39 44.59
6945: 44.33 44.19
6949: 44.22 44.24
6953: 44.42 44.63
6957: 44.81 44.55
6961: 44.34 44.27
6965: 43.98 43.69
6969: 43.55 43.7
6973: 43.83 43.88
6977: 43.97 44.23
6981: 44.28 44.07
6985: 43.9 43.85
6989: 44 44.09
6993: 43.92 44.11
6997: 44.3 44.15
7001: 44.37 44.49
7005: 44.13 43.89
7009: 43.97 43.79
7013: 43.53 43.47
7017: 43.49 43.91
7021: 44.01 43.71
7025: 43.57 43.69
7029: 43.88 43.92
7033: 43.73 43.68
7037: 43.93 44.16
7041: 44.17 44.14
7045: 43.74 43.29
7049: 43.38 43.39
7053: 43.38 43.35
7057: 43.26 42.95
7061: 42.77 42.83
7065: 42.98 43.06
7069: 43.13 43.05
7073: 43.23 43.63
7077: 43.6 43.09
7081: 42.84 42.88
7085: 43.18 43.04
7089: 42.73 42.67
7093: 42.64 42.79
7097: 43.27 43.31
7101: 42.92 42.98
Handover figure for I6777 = 45.9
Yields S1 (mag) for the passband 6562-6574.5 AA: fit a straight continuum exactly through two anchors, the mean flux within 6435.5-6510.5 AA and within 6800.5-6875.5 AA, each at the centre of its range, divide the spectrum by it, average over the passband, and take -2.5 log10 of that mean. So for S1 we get 0.11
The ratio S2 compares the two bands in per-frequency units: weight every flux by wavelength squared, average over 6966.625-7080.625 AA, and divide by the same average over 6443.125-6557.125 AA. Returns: 1.1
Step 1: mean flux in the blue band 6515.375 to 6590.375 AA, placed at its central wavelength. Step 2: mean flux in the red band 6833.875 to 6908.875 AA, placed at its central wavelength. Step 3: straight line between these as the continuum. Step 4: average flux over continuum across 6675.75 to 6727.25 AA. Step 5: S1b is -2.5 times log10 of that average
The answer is -0.02 mag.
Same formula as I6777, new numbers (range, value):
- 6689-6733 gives 46.3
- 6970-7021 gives 44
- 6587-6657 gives 47.1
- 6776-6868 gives 45.3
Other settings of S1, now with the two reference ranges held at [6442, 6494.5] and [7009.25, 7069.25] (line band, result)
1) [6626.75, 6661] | -0.01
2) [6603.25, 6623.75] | -0.01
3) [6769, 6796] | -0.01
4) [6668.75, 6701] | -0.01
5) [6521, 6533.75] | -0.01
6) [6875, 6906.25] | 0.00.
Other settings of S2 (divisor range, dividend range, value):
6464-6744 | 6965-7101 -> 1.06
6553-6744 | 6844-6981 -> 1.04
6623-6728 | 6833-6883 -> 1.02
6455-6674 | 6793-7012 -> 1.05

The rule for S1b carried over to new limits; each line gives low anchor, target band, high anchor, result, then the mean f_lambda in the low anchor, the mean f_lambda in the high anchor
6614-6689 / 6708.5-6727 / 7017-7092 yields 0.005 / 46.8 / 43.4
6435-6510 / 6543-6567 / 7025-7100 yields 0.070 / 47.8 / 43.3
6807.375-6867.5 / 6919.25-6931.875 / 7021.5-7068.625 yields 0.003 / 45.1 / 43.5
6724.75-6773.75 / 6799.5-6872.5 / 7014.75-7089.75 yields 0.002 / 46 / 43.4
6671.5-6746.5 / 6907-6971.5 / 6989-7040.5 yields 0.003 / 46.3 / 43.9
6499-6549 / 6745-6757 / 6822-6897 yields 0.000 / 47.9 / 45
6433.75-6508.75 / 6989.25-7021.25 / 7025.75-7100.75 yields -0.005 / 47.8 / 43.3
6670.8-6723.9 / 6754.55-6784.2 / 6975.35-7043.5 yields 0.000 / 46.4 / 44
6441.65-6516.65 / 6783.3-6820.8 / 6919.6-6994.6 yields -0.006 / 47.9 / 44.2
